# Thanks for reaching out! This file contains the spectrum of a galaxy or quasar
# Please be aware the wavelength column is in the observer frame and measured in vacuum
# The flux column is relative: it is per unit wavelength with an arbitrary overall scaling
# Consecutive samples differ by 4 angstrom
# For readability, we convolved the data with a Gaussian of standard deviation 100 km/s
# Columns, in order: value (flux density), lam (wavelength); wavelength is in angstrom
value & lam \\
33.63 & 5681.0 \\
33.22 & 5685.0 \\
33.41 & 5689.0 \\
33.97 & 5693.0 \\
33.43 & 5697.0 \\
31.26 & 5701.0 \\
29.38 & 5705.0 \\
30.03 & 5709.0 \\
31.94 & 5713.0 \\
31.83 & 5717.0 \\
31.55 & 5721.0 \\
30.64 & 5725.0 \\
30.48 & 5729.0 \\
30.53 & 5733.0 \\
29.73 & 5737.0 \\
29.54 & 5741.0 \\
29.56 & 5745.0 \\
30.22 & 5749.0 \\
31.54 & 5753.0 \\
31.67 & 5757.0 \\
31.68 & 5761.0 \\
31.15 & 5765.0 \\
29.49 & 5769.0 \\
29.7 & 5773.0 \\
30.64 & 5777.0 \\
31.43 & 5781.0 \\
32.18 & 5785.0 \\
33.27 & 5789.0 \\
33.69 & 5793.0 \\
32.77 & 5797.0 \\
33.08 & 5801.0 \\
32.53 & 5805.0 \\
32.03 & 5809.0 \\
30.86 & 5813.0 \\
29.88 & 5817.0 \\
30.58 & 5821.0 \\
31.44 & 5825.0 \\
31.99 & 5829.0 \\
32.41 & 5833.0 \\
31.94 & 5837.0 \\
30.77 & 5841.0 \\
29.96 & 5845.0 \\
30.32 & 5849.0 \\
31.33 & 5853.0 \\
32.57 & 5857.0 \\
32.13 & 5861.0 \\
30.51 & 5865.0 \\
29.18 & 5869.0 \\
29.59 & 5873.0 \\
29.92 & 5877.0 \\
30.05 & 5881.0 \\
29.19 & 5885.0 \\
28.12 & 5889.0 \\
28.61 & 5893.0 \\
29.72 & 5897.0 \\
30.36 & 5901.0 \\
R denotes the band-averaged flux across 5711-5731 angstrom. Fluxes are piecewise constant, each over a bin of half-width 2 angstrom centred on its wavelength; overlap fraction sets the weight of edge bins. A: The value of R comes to 31.3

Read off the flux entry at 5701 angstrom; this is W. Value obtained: 31.26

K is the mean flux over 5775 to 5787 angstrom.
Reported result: 31.4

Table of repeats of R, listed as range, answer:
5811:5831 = 30.9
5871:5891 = 29.4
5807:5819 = 30.9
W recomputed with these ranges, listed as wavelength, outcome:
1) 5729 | 30.48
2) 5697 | 33.43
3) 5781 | 31.43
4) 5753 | 31.54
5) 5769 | 29.49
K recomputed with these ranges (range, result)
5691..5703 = 32.9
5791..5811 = 32.8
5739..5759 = 30.5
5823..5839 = 31.9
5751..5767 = 31.5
